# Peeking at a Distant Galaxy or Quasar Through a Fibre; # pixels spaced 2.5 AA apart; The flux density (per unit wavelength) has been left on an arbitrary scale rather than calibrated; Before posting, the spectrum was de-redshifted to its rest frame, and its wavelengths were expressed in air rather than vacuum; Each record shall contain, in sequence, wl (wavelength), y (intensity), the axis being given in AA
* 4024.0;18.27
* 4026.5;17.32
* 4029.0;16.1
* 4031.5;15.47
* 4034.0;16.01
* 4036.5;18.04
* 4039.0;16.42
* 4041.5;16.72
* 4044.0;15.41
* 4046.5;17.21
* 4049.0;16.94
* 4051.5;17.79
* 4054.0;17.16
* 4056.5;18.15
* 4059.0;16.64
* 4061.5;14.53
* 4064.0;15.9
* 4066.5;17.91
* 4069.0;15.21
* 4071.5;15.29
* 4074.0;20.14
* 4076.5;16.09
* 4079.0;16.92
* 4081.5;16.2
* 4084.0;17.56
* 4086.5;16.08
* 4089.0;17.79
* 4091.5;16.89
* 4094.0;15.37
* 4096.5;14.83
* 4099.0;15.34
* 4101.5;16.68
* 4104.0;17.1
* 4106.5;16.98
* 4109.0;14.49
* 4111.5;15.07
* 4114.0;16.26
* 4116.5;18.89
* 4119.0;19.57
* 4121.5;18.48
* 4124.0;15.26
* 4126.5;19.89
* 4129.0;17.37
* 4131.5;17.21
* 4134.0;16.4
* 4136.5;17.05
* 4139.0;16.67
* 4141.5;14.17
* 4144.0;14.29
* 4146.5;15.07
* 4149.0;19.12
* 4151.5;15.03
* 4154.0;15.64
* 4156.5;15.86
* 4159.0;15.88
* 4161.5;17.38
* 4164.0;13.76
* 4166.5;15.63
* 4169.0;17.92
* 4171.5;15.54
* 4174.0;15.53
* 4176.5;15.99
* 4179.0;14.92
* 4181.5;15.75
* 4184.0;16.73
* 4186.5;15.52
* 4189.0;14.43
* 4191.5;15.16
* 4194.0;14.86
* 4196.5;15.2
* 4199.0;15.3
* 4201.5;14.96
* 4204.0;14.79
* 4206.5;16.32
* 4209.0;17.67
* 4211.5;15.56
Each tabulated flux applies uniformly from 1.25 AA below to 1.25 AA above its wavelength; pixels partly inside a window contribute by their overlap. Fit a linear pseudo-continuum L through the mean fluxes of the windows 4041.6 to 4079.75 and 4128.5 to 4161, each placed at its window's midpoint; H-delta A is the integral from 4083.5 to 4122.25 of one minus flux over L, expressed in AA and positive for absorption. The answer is -0.55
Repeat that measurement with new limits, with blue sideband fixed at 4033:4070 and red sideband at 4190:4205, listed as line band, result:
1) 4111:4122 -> -1.26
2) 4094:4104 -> 0.23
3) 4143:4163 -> -0.63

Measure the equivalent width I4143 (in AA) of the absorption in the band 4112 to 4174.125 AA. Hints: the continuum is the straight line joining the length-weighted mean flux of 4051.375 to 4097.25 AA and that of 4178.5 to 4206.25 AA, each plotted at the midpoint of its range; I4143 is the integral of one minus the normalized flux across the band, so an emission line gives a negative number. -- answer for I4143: -2.7 AA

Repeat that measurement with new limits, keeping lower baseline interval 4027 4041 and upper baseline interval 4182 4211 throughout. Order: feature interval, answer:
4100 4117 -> -0.34 AA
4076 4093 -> -0.65 AA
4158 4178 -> -0.30 AA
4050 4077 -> -0.86 AA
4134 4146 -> 0.20 AA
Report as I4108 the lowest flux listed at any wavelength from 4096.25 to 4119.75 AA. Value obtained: 14.49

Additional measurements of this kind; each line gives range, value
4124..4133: 15.26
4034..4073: 14.53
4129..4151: 14.17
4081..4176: 13.76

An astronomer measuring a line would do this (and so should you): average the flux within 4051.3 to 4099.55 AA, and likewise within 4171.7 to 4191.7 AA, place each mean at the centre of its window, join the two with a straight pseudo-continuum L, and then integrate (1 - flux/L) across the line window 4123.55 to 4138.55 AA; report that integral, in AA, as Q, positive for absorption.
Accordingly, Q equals -1.2 AA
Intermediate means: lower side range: 16.6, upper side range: 15.5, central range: 17.3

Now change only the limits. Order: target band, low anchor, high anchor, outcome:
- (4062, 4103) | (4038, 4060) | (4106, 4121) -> 1.1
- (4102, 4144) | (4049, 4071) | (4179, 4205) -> -2.3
